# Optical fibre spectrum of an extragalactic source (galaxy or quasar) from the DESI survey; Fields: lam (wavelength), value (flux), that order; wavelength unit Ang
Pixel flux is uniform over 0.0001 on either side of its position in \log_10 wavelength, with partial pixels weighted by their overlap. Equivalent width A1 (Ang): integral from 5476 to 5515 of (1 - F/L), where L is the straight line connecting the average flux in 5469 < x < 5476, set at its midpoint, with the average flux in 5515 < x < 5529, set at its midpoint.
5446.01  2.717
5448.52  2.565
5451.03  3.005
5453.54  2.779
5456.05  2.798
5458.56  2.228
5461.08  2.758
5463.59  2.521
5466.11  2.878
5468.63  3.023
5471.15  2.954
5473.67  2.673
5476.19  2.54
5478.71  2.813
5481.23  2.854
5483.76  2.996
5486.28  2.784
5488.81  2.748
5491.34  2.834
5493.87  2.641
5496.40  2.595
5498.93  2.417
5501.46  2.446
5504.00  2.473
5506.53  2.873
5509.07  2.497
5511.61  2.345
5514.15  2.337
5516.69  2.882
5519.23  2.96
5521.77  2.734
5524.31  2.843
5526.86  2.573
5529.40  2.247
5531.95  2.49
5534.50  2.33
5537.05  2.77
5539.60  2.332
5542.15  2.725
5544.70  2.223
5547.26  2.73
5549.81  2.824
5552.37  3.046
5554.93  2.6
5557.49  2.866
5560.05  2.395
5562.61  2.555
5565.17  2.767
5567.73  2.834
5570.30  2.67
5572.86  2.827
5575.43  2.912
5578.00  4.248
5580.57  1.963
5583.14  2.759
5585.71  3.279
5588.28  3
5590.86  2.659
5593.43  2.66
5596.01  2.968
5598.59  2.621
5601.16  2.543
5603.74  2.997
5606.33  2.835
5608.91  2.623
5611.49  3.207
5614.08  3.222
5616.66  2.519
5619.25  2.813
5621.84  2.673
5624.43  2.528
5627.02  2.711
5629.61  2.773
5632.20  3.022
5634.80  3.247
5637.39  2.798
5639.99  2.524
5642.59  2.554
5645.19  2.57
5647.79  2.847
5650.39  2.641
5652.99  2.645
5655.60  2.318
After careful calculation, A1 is 1.9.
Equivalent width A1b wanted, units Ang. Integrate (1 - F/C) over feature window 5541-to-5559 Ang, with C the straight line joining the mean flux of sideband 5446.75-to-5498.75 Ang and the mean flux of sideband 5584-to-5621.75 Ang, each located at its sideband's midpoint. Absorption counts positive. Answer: 0.6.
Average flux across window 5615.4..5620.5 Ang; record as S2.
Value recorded 2.66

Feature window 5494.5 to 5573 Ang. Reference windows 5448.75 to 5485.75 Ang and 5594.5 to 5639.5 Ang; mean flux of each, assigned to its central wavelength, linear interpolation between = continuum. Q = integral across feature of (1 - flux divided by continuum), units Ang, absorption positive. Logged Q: 4.94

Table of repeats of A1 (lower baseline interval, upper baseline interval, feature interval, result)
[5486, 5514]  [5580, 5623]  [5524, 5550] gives 1.3 Ang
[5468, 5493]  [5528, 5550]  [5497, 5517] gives 1.2 Ang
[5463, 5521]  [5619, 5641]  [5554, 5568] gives 0.4 Ang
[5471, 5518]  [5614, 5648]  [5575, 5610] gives -1.7 Ang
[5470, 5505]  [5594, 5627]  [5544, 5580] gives -0.8 Ang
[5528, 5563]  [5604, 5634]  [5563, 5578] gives -1.4 Ang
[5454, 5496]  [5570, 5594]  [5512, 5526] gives 0.5 Ang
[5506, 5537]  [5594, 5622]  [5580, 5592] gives -0.1 Ang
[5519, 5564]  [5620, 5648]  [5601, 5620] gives -1.0 Ang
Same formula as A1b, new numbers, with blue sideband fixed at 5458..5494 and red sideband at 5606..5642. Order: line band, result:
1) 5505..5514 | 0.76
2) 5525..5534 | 1.06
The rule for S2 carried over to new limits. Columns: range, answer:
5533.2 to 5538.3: 2.55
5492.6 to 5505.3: 2.52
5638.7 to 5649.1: 2.62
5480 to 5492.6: 2.84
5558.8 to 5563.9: 2.48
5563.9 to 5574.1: 2.78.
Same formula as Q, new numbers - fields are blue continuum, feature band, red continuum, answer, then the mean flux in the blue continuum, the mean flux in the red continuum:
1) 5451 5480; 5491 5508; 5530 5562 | 0.5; 2.74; 2.6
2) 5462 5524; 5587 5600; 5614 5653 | -0.2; 2.7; 2.74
